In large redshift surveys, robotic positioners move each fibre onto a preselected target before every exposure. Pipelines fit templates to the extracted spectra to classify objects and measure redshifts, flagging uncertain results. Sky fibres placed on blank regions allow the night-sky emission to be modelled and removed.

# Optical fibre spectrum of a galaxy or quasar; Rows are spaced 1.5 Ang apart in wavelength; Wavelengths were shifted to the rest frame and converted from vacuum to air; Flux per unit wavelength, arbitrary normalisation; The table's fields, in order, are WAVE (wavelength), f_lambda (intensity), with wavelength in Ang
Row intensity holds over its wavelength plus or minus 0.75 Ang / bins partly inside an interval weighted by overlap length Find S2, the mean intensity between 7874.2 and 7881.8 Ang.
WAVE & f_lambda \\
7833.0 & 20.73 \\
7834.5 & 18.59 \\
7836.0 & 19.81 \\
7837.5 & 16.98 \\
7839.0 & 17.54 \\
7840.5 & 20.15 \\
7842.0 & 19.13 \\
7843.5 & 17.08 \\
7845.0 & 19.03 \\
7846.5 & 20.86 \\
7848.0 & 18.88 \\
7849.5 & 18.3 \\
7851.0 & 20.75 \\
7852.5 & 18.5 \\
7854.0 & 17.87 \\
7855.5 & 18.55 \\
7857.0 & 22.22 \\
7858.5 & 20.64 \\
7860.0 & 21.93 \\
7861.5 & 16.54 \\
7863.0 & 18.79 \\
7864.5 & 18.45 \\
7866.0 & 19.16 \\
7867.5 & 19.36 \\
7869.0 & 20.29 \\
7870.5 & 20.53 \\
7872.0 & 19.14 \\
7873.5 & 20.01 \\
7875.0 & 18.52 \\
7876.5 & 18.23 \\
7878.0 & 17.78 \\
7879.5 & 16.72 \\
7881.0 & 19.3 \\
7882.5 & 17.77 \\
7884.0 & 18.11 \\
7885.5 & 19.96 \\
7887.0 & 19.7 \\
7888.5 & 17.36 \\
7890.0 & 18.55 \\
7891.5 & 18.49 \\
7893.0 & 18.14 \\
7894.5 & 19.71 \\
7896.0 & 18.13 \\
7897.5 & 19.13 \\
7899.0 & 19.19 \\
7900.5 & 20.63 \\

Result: 18.1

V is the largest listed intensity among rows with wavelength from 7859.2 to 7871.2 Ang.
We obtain 21.93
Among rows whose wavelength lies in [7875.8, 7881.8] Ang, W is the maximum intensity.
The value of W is 19.3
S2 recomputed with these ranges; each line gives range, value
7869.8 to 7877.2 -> 19.3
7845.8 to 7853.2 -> 19.5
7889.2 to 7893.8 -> 18.4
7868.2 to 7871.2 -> 20.4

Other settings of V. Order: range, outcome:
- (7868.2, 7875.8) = 20.53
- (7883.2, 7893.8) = 19.96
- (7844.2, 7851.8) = 20.86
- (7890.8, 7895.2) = 19.71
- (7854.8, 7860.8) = 22.22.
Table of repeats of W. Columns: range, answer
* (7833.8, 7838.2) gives 19.81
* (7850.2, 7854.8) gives 20.75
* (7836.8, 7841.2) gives 20.15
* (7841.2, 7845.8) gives 19.13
